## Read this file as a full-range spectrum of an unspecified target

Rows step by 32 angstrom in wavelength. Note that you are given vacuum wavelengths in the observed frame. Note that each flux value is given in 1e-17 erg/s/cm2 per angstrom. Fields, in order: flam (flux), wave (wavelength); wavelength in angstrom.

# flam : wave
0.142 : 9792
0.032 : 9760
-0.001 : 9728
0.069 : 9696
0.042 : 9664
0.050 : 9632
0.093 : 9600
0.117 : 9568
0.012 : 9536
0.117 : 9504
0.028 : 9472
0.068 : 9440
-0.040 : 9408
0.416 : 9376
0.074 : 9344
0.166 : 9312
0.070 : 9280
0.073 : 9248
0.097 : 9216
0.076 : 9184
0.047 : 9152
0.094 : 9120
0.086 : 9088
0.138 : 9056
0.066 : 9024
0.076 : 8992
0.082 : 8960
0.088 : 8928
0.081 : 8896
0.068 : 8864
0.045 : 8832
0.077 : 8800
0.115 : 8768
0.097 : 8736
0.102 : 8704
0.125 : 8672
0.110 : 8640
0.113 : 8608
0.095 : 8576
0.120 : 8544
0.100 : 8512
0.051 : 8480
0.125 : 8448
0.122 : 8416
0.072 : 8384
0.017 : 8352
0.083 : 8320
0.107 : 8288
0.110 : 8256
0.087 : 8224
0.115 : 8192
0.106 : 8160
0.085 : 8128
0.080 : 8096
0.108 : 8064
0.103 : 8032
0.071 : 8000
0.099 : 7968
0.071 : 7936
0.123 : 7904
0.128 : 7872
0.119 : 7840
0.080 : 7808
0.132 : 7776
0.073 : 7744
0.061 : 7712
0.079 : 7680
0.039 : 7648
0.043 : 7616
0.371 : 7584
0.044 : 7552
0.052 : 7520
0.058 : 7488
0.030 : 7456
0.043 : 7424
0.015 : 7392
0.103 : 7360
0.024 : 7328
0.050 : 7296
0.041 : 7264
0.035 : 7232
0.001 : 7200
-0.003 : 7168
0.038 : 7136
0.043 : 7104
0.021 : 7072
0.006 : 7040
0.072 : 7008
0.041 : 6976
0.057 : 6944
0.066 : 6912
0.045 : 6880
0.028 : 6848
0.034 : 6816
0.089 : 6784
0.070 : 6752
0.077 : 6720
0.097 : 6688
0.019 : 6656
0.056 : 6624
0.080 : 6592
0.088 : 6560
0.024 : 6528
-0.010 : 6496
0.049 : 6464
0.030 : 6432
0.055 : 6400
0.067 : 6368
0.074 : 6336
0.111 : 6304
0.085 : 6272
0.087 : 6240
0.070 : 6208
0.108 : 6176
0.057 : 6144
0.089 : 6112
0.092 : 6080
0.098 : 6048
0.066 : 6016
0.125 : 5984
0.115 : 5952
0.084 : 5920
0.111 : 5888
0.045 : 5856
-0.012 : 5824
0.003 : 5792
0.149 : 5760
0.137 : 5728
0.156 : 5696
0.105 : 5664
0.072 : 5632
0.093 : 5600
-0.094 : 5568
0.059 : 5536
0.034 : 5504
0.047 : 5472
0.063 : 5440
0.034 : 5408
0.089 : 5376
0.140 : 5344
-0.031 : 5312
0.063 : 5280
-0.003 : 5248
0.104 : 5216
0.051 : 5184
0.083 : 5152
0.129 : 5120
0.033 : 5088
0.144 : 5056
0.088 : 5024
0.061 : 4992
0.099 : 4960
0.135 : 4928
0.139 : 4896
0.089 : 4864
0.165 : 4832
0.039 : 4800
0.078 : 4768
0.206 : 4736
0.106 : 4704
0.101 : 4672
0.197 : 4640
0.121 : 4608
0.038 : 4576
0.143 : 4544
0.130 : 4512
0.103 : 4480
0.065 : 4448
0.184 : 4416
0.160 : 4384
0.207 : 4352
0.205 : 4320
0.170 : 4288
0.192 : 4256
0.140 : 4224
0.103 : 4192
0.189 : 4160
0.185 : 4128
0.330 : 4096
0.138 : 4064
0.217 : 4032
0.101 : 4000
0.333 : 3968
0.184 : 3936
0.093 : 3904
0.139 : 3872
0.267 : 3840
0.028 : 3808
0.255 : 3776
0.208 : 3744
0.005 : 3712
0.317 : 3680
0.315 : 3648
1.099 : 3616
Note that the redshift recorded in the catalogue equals 1.037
